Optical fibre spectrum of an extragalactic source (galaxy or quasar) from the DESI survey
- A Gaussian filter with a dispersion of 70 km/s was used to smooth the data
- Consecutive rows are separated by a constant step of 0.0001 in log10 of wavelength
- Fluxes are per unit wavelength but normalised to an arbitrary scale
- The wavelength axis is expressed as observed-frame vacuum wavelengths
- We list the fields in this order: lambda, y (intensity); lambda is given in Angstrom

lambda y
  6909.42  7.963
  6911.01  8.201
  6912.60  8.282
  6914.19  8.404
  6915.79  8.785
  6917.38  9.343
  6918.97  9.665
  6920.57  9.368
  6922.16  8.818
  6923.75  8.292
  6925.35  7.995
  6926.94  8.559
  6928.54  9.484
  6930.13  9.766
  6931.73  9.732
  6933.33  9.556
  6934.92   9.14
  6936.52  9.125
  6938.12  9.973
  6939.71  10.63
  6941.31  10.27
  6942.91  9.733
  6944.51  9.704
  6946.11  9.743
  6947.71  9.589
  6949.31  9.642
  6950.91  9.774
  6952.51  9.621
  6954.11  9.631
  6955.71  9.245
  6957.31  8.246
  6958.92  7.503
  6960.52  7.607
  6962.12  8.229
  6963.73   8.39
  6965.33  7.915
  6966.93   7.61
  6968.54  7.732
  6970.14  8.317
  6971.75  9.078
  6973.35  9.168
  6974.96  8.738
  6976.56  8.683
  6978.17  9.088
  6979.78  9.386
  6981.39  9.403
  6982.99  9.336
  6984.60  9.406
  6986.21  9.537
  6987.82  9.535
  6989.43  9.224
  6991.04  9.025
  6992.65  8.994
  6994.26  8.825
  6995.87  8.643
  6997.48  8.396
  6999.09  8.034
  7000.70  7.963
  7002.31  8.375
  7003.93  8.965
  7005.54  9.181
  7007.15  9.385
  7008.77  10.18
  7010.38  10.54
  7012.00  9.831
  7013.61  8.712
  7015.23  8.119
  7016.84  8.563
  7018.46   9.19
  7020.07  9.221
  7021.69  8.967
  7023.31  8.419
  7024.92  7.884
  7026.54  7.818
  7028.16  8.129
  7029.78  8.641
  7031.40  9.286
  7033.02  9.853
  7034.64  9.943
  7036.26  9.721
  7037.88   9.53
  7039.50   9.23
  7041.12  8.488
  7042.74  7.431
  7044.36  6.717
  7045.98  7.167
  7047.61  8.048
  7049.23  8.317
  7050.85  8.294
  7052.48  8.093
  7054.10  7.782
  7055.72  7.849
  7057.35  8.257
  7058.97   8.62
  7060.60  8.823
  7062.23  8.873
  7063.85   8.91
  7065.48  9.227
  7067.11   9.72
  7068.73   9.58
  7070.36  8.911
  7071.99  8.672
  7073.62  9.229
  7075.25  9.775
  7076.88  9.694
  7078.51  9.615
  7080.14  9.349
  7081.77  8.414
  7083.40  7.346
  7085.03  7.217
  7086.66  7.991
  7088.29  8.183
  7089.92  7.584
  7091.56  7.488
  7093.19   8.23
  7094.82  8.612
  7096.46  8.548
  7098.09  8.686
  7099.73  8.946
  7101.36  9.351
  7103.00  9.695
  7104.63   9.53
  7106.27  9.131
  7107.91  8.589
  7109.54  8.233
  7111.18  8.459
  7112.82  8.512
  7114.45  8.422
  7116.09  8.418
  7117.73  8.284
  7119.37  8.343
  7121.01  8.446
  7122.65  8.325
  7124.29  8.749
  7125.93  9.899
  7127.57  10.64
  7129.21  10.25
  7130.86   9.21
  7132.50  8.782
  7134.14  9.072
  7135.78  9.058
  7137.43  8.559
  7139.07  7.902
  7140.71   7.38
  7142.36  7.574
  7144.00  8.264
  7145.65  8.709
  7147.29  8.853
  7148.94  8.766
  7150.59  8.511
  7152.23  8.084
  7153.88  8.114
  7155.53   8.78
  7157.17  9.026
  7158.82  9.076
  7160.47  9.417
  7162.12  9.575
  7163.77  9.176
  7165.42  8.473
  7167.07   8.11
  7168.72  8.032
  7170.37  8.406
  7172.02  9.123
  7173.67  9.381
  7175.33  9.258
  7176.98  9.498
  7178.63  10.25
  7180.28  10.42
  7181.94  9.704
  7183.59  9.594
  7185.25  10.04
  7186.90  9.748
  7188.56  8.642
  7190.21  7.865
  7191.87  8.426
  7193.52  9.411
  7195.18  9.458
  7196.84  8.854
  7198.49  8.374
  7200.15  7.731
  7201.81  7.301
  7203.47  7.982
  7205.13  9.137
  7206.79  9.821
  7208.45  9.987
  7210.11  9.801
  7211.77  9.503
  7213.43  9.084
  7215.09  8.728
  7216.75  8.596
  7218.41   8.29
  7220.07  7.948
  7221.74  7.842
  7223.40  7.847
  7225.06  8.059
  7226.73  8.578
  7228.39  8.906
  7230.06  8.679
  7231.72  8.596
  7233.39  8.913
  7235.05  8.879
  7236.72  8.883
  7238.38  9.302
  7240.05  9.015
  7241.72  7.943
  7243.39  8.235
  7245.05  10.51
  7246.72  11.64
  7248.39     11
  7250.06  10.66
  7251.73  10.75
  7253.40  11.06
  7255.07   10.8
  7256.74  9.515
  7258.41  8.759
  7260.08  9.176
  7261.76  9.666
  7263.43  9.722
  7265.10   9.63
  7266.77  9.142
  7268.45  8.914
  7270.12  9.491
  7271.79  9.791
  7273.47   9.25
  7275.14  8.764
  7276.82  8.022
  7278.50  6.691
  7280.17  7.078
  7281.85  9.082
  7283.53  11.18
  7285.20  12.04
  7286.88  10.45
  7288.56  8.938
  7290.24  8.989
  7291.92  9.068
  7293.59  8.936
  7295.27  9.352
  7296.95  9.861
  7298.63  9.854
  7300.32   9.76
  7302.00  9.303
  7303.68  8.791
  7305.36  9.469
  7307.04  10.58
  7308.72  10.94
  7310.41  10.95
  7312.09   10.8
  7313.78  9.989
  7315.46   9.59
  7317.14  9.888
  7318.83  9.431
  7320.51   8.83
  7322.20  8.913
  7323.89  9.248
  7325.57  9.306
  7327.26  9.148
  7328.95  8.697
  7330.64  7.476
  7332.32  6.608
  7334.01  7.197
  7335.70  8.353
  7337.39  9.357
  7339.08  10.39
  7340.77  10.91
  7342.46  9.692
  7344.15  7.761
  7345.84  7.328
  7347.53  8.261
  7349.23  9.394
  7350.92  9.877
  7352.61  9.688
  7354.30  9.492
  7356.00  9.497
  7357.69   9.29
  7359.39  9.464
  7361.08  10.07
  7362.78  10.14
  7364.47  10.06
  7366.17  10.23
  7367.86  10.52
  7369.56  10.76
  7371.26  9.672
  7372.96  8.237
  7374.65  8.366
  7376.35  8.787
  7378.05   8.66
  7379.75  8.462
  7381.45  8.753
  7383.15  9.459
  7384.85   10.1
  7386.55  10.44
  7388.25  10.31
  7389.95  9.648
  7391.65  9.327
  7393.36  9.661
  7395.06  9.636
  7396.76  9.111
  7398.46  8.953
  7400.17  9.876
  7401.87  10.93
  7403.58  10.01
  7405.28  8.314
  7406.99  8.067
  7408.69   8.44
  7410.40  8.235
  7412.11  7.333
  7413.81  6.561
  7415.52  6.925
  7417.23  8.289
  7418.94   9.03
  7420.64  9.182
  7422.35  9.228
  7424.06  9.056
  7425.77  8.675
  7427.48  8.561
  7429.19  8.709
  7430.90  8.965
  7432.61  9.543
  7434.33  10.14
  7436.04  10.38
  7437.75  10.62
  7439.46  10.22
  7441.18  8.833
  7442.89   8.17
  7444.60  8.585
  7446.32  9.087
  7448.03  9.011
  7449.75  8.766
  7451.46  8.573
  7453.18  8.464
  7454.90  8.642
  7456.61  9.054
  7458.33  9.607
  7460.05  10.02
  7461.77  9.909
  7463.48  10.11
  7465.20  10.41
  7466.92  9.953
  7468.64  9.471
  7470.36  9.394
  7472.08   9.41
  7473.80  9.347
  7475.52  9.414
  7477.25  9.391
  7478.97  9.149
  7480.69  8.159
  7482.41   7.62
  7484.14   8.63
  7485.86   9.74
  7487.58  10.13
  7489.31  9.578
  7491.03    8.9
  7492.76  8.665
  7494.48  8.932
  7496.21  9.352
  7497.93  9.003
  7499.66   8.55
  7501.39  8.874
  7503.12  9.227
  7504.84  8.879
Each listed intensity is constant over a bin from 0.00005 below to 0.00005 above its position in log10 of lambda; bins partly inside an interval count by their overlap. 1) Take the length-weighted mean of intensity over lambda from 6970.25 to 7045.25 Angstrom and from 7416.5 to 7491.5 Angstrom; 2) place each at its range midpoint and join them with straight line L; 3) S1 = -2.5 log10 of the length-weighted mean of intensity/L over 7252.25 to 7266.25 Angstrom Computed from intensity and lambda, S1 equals -0.081 mag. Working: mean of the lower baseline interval 8.92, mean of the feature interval 9.8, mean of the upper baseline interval 9.23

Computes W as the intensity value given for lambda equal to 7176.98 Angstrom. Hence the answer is 9.498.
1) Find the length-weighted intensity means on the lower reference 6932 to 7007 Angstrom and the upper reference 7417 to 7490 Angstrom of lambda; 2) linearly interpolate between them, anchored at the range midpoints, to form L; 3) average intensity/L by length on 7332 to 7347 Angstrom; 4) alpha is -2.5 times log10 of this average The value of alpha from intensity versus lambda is 0.061 mag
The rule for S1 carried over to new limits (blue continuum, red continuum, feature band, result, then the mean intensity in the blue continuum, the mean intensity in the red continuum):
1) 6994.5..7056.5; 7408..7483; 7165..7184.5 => -0.050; 8.66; 9.02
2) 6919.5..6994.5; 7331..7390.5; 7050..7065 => 0.089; 9.07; 9.28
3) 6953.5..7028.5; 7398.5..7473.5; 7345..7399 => -0.045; 8.78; 9.09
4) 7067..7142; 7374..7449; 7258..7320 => -0.066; 8.75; 9.06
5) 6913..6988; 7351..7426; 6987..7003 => 0.046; 9.07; 9.21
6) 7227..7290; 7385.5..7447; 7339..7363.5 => -0.018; 9.42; 9.09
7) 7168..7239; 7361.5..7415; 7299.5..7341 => -0.025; 8.9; 9.25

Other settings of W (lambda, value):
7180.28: 10.42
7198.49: 8.374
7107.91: 8.589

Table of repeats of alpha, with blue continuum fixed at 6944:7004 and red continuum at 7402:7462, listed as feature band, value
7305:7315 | -0.18 mag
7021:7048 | 0.04 mag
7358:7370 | -0.14 mag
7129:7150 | 0.03 mag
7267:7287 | -0.04 mag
